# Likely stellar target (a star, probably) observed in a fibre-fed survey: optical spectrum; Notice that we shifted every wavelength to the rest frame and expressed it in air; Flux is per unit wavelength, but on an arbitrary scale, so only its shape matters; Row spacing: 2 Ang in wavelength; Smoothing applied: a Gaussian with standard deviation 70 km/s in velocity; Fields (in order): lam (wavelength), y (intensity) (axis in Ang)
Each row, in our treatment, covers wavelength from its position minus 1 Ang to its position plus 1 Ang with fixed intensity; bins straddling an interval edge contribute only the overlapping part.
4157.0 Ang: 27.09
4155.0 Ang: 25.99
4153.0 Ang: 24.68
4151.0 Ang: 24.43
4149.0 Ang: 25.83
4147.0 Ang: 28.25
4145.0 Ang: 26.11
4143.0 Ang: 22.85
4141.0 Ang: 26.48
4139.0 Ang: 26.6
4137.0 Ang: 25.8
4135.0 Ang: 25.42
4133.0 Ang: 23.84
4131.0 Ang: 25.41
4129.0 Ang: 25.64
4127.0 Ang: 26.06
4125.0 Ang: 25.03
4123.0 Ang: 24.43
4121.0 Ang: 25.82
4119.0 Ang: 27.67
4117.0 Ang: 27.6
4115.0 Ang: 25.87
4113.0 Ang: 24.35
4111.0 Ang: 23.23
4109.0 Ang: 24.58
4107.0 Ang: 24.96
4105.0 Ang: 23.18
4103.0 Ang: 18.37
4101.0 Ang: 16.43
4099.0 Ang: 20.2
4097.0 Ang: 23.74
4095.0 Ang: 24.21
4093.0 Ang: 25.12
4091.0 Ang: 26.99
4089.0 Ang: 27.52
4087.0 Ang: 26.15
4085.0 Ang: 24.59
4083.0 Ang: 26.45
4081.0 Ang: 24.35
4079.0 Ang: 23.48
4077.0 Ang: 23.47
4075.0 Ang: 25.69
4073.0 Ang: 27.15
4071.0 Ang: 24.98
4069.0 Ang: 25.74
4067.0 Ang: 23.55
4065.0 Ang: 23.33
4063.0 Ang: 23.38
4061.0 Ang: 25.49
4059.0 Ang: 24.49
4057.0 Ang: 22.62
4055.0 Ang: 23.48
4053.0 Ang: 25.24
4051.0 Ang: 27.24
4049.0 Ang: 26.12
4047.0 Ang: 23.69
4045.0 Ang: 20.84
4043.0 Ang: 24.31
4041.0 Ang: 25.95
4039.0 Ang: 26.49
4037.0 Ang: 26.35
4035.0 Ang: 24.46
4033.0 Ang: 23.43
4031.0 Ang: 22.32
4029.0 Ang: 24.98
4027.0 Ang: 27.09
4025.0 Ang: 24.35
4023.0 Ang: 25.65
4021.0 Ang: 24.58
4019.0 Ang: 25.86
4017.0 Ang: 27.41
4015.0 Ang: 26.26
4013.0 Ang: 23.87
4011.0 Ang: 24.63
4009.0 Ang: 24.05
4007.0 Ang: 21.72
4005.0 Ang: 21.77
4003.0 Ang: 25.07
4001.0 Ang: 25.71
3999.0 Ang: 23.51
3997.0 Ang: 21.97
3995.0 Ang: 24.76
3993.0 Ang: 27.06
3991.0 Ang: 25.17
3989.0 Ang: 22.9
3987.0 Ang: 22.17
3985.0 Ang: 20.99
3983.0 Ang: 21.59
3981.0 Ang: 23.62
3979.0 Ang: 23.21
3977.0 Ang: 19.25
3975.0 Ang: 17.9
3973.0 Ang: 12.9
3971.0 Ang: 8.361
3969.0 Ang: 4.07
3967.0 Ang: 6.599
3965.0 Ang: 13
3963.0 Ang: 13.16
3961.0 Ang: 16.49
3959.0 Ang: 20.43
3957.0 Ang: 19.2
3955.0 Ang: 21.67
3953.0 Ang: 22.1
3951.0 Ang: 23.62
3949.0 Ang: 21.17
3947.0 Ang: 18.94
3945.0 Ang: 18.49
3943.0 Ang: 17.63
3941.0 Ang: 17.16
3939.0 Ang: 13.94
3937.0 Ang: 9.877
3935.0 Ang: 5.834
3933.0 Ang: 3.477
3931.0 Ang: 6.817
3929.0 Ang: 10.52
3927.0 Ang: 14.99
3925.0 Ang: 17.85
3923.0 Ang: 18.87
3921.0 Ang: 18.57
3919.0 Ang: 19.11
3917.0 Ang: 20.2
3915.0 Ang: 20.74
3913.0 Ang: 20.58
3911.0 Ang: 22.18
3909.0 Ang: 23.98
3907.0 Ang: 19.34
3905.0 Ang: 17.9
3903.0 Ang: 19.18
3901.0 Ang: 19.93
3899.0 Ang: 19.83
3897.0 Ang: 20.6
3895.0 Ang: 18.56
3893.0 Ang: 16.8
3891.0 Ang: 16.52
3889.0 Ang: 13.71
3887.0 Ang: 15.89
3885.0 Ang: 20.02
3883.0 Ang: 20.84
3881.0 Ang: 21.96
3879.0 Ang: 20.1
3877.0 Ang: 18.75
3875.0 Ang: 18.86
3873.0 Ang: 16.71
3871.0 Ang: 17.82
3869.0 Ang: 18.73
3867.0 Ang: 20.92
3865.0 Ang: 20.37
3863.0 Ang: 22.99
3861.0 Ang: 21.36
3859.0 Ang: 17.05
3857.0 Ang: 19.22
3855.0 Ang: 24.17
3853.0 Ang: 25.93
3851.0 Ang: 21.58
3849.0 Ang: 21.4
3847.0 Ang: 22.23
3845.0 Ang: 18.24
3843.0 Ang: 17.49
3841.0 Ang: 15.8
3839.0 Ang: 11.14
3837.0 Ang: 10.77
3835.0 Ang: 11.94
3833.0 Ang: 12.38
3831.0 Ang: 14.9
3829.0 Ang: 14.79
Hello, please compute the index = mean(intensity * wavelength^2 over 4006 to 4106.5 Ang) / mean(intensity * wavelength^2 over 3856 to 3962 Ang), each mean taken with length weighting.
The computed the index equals 1.45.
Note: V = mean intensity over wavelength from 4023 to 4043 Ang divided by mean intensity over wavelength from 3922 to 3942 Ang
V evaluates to 2.1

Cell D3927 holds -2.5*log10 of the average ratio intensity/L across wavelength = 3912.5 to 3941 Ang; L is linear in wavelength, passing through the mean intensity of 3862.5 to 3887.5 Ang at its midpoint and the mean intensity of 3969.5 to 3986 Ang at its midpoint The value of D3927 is 0.29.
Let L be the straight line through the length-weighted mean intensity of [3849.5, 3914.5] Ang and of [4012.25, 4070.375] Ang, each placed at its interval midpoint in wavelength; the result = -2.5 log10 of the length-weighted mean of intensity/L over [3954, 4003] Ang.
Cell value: 0.20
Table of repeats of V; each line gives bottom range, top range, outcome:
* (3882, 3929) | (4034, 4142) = 1.31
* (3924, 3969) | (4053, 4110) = 1.62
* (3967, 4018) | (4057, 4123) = 1.15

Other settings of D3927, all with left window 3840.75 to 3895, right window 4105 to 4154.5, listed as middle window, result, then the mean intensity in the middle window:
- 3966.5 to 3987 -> 0.32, 16.4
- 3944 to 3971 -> 0.28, 16.5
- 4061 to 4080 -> -0.02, 24.6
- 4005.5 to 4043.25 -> -0.08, 24.9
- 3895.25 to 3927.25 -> 0.04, 19.7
